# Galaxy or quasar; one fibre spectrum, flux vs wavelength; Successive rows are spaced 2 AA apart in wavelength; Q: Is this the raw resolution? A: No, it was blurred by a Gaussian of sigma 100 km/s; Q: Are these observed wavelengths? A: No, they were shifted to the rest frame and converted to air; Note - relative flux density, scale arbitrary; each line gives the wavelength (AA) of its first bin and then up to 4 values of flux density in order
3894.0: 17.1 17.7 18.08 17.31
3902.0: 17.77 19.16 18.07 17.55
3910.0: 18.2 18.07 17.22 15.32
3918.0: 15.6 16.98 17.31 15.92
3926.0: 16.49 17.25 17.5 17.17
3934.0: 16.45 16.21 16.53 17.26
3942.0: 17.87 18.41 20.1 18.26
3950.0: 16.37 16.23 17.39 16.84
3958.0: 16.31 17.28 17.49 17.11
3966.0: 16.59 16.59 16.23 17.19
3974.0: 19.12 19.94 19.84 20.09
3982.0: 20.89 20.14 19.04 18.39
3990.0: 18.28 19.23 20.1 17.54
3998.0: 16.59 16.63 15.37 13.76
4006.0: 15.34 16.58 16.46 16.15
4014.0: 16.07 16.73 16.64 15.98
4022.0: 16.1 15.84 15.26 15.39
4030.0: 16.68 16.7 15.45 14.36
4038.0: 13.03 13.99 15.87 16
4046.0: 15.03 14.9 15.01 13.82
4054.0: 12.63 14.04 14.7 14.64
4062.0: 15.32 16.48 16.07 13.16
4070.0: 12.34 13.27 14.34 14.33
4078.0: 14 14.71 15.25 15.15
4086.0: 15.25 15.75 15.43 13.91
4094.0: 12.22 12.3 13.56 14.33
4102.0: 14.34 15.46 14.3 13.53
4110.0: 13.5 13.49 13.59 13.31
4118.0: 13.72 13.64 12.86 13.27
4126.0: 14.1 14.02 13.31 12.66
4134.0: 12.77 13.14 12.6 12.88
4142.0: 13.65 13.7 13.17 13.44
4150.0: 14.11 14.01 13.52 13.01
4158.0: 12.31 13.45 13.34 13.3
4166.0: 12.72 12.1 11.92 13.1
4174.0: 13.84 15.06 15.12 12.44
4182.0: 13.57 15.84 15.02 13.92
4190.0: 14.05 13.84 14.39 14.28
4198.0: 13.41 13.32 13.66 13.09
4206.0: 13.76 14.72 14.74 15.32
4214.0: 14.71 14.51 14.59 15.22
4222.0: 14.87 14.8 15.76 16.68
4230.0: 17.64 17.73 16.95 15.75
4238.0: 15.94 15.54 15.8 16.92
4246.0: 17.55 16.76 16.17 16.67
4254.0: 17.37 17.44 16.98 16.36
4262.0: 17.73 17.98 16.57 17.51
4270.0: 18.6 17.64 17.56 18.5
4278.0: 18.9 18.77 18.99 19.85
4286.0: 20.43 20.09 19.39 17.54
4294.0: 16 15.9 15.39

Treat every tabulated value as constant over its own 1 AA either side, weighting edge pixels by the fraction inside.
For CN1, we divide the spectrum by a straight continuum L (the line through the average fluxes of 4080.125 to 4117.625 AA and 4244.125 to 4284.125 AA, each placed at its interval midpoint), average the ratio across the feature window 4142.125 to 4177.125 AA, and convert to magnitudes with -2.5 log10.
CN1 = 0.16 mag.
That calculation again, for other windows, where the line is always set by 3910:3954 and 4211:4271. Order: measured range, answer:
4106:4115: 0.222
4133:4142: 0.274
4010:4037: 0.062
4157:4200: 0.209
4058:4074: 0.162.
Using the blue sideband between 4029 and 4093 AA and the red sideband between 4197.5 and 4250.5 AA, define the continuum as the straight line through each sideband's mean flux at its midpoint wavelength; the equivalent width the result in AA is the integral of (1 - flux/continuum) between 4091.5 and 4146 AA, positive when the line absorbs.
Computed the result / 5.5 AA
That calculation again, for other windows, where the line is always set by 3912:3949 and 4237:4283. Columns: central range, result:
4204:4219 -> 2.4 AA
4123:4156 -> 7.4 AA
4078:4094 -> 2.2 AA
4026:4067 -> 5.2 AA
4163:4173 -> 2.7 AA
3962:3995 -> -2.8 AA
